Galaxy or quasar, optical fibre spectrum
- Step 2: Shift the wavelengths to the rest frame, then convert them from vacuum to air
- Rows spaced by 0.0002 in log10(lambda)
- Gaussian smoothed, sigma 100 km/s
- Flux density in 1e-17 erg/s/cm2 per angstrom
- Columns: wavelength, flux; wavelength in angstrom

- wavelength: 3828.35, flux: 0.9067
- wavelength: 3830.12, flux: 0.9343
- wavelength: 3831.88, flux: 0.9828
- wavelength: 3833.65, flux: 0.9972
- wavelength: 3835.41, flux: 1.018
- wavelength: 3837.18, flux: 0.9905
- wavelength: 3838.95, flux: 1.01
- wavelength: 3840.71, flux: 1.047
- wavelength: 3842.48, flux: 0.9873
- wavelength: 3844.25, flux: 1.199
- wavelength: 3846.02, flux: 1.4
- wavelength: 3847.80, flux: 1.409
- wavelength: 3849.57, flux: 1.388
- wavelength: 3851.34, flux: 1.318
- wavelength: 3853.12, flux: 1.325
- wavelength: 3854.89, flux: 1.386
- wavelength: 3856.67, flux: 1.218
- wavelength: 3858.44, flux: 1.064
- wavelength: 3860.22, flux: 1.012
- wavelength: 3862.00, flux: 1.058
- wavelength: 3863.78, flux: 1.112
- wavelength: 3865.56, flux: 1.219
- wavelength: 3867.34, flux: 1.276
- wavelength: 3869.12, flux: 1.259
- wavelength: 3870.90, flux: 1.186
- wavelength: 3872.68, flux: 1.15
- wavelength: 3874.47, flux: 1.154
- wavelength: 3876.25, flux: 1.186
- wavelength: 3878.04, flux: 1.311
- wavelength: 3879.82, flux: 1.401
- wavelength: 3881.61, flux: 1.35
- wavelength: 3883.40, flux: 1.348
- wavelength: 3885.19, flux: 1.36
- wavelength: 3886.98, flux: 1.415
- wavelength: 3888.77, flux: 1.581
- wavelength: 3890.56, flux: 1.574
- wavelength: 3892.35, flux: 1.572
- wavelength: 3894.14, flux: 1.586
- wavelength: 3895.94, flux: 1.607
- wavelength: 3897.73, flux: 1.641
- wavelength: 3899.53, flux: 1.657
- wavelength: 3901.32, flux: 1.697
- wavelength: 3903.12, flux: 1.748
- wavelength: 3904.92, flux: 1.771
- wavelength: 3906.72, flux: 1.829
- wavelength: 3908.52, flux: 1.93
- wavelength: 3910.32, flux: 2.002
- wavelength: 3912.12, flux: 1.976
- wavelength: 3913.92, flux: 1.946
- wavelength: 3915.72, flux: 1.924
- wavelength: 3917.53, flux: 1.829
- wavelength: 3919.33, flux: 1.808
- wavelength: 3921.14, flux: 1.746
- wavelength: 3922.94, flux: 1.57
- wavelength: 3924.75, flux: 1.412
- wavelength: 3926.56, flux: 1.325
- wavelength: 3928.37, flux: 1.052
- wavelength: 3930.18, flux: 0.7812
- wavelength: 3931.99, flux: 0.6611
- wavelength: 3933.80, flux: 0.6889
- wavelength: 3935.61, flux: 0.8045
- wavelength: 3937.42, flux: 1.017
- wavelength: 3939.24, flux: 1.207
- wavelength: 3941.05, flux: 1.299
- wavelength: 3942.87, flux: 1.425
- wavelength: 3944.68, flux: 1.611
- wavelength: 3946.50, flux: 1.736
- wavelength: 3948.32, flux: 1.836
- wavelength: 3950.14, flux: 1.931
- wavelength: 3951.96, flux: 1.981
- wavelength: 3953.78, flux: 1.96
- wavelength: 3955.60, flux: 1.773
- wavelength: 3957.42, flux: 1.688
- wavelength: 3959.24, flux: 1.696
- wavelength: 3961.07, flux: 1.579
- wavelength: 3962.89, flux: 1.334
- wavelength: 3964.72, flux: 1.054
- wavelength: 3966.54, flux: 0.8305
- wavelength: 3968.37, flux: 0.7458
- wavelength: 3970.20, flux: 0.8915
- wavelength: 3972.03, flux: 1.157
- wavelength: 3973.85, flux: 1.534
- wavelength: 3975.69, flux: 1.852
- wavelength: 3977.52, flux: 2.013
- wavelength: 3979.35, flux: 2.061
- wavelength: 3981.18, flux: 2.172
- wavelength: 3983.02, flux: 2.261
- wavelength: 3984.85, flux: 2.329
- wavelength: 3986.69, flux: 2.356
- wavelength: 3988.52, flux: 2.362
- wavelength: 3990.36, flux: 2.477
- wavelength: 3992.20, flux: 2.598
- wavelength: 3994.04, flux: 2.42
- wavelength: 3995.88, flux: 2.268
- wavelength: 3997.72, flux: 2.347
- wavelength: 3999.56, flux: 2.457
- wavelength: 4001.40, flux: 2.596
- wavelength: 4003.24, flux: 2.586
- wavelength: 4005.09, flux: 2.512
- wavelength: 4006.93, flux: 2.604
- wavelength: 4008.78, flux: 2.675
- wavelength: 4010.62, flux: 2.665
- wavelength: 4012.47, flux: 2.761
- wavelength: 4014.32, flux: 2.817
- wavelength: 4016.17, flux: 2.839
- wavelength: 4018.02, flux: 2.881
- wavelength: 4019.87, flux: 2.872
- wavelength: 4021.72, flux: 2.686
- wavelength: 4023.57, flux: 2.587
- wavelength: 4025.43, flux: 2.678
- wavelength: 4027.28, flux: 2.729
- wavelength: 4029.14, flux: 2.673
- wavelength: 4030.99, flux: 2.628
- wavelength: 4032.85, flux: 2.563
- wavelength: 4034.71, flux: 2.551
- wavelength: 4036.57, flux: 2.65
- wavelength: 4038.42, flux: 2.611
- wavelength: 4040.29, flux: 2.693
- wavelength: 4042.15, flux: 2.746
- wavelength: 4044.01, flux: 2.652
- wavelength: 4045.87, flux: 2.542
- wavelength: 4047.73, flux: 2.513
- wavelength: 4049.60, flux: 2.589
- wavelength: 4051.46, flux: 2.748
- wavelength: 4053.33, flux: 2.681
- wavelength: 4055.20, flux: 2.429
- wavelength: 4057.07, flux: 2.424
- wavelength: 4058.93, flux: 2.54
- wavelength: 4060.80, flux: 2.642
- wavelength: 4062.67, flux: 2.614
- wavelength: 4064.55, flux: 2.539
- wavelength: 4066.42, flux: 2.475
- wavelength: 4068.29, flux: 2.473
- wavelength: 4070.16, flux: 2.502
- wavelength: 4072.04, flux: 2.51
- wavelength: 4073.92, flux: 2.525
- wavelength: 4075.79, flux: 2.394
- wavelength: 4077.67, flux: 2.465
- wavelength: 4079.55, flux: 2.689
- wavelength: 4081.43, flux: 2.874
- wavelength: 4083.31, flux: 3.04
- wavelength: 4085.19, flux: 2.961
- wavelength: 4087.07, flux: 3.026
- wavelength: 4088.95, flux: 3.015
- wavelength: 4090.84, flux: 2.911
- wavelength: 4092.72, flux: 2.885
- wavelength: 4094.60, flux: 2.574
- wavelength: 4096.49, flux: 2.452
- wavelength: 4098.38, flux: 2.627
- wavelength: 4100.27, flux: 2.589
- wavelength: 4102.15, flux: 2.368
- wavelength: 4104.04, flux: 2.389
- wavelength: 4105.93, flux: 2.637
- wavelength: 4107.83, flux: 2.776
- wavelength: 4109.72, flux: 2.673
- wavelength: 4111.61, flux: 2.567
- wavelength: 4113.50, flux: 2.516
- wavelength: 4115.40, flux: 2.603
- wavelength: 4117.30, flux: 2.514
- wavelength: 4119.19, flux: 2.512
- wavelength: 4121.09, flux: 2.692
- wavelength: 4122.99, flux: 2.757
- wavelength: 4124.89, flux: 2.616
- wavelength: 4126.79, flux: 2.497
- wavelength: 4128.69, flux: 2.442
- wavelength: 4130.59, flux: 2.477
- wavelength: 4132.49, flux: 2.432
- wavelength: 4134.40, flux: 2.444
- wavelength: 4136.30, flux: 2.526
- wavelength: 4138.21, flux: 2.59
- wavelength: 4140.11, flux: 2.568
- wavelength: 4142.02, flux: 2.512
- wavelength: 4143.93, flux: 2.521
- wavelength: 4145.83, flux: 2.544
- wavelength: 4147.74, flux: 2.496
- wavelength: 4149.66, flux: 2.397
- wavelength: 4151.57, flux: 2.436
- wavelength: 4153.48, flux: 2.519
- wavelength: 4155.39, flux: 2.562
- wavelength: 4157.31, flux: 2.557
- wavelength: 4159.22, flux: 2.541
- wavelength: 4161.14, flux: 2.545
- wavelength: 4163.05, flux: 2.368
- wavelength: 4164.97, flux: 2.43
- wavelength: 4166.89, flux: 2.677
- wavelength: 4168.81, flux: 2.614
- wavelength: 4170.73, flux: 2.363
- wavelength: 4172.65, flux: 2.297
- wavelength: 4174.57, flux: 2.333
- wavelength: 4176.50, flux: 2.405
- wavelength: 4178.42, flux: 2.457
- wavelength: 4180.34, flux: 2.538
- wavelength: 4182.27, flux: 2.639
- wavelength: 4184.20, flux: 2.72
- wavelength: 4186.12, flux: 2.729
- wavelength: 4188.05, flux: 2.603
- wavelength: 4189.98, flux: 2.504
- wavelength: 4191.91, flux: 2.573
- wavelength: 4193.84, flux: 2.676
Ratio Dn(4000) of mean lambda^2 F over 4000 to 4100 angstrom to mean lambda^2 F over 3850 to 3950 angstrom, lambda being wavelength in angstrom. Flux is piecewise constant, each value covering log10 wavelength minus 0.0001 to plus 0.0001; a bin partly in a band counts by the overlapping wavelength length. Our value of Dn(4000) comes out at 2.0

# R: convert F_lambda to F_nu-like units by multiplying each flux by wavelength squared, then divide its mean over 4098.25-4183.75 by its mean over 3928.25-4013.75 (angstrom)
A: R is 1.51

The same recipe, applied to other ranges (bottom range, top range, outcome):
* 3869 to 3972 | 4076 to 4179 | 1.95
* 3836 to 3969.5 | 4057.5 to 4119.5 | 2.06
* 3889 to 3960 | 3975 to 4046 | 1.69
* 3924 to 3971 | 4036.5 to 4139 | 2.12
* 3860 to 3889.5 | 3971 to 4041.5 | 2.09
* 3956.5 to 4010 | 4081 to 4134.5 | 1.42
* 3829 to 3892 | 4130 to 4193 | 2.39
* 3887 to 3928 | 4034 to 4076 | 1.63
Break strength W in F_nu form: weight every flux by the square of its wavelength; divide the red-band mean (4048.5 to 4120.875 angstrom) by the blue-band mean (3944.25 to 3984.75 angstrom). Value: 1.70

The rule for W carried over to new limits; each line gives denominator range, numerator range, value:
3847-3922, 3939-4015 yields 1.39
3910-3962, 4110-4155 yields 1.83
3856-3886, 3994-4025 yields 2.32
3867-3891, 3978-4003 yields 1.89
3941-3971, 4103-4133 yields 1.86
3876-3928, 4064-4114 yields 1.79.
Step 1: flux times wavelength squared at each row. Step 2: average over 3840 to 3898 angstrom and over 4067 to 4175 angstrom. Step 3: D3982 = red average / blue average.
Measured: 2.24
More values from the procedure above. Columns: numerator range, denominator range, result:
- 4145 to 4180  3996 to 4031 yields 1.00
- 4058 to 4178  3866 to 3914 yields 1.88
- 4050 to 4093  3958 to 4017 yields 1.33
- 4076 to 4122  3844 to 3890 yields 2.36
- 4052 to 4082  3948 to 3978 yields 1.78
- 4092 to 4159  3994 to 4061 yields 1.02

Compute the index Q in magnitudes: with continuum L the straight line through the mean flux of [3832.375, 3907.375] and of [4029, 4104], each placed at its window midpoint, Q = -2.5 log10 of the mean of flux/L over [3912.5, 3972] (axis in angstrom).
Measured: 0.26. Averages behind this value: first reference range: 1.33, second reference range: 2.63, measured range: 1.41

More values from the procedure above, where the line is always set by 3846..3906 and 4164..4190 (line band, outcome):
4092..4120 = -0.15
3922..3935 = 0.42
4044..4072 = -0.23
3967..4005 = -0.15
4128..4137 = -0.05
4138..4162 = -0.04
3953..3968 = 0.16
